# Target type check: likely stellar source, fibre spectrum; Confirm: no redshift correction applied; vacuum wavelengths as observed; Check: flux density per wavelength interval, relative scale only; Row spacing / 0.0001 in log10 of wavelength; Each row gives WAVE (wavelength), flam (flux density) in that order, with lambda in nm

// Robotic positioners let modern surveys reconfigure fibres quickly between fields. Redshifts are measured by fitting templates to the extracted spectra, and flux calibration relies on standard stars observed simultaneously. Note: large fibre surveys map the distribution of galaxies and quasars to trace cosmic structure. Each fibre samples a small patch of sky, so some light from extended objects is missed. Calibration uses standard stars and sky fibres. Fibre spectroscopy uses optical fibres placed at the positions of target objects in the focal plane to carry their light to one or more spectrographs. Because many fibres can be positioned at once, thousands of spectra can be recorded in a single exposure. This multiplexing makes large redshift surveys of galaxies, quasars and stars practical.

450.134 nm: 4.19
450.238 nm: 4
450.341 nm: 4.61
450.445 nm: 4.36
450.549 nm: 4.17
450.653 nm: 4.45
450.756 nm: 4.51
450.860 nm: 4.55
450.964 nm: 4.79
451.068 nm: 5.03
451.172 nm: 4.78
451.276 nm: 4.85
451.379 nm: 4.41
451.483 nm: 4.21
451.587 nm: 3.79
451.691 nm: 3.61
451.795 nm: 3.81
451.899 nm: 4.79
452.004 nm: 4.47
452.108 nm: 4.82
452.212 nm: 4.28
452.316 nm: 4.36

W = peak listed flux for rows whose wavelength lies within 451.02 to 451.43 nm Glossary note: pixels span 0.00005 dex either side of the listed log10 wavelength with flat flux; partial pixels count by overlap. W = 5.03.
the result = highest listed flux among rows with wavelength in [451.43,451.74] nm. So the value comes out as 4.21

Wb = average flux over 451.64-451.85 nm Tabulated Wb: 3.73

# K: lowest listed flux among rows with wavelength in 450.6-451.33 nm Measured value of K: 4.45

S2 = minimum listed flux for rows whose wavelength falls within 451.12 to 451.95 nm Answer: 3.61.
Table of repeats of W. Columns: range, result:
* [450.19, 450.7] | 4.61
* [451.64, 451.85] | 3.81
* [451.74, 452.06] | 4.79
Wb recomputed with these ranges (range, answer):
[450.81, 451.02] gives 4.67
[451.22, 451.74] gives 4.19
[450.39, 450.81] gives 4.37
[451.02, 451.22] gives 4.9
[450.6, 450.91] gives 4.51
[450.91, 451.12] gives 4.9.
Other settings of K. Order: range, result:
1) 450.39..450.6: 4.17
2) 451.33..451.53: 4.21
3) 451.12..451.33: 4.78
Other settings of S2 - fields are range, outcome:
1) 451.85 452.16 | 4.47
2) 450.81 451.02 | 4.55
